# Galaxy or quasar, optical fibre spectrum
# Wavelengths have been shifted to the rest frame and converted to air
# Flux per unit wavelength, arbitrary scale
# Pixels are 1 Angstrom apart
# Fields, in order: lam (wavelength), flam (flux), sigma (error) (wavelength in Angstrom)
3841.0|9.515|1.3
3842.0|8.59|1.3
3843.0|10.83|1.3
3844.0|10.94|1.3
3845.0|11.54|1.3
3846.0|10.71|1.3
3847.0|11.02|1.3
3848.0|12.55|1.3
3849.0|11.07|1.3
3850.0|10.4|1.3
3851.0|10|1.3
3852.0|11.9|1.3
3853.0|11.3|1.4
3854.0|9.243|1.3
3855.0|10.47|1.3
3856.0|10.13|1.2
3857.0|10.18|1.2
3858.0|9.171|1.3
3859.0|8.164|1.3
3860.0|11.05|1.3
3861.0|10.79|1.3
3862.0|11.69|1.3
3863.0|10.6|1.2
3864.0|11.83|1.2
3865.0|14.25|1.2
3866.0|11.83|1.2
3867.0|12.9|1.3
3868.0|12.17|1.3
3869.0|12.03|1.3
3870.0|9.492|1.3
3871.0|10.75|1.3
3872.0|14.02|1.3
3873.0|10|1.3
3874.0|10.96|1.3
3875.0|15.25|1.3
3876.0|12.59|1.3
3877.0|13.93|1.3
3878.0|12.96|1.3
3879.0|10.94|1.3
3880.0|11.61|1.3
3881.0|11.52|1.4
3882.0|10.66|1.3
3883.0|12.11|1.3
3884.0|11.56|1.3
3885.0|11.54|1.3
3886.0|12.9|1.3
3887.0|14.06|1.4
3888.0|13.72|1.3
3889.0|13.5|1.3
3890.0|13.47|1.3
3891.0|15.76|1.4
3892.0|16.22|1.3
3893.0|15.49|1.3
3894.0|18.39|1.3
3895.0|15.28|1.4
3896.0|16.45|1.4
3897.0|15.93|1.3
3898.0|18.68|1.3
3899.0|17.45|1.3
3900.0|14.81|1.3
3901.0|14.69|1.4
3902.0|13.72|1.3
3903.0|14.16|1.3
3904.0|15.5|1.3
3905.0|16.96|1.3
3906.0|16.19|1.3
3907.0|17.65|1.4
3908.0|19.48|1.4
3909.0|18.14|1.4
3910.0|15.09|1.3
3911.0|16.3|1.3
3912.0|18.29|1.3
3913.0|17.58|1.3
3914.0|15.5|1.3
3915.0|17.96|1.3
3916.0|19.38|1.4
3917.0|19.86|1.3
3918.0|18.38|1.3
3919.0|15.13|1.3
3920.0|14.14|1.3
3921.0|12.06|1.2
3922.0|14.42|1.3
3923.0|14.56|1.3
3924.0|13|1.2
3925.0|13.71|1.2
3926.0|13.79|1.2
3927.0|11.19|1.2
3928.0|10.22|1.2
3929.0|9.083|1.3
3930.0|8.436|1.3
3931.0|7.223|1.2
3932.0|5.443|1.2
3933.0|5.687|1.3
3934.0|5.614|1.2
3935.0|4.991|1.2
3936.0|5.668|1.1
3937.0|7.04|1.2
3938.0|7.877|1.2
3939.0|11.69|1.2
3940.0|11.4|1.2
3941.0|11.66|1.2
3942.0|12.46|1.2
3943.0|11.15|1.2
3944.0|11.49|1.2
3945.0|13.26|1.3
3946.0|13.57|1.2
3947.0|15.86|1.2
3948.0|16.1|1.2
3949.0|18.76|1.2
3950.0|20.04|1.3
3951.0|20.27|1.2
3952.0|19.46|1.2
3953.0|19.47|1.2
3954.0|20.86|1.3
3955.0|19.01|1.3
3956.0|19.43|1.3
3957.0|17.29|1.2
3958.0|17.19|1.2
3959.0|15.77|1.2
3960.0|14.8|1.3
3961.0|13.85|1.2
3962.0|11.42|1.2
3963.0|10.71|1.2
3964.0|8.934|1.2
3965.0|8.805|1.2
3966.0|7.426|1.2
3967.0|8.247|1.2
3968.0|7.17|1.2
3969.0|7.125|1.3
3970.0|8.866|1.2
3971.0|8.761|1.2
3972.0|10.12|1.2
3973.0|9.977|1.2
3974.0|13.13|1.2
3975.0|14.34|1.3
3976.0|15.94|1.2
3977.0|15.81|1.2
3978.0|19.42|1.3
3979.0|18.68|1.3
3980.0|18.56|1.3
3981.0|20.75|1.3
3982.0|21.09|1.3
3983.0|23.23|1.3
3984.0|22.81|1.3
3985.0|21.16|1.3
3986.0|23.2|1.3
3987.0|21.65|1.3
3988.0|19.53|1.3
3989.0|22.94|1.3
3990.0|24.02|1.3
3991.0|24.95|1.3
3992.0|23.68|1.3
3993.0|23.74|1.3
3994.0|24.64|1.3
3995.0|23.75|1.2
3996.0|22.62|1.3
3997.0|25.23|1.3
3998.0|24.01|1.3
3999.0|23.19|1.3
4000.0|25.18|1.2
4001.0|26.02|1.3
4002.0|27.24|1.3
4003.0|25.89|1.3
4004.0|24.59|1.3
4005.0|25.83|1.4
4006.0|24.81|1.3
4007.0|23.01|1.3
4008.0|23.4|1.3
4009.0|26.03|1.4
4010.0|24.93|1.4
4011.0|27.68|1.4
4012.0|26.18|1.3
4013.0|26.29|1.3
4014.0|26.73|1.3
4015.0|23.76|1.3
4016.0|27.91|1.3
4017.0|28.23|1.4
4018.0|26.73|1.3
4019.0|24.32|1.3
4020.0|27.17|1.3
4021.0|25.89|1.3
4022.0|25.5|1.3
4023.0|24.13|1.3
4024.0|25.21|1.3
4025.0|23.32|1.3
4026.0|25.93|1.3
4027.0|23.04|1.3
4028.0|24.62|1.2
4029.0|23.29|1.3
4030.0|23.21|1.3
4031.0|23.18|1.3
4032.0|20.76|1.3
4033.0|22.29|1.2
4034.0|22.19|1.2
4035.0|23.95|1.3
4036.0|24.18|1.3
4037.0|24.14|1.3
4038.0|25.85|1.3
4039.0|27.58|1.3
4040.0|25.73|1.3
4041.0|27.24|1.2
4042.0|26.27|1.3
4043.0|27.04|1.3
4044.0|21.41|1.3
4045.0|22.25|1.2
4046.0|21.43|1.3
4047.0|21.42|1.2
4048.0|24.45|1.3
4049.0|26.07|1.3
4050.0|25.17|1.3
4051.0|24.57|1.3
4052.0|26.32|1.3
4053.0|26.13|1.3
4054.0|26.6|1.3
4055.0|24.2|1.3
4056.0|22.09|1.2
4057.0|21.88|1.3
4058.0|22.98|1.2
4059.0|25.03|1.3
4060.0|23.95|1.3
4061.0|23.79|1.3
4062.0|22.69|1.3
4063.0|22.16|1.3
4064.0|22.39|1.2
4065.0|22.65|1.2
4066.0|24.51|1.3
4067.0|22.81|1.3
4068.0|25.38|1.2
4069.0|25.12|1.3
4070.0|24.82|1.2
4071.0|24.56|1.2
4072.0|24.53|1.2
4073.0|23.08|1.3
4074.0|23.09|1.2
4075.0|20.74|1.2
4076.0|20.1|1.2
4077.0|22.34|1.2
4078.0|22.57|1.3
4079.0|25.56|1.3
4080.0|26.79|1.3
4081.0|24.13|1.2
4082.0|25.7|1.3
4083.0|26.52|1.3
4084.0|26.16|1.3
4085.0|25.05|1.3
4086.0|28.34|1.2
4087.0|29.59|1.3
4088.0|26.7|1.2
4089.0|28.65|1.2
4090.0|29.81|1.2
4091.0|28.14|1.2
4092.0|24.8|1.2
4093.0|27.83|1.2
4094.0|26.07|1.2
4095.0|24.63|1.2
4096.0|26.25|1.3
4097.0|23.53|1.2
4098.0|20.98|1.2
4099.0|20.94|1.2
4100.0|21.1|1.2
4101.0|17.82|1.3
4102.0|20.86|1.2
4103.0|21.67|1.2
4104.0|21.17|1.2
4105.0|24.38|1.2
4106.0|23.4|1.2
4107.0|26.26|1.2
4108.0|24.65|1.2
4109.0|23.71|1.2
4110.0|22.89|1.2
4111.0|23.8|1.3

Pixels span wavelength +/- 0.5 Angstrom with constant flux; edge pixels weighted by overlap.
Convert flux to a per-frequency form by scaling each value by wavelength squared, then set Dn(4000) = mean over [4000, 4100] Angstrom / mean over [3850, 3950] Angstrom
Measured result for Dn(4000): 2.05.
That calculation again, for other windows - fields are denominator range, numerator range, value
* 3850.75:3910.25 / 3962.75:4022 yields 1.66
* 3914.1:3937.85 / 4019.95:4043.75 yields 2.23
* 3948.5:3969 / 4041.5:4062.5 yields 1.71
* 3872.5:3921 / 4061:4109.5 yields 1.78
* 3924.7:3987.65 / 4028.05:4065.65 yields 1.84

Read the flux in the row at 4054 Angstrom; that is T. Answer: 26.6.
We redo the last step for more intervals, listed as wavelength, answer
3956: 19.43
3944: 11.49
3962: 11.42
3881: 11.52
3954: 20.86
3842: 8.59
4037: 24.14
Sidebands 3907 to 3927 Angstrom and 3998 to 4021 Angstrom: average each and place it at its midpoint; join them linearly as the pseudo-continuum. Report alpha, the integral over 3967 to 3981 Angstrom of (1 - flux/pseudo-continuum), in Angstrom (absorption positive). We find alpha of 5.75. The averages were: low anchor 16.1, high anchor 25.7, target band 13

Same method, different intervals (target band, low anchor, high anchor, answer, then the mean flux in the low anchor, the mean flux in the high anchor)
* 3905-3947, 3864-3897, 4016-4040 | 8.9 Angstrom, 13.1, 24.6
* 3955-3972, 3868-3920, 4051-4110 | 6.0 Angstrom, 14.8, 24.3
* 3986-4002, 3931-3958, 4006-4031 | -1.9 Angstrom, 13.3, 25.2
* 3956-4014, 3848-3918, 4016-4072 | 3.9 Angstrom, 13.6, 24.4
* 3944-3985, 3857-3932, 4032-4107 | 6.2 Angstrom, 13.7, 24.3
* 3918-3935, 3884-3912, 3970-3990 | 5.7 Angstrom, 15.6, 17.9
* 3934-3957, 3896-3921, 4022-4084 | 5.7 Angstrom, 16.6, 24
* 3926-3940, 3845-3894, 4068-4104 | 6.8 Angstrom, 11.9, 24.5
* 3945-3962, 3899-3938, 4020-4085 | -1.1 Angstrom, 13.4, 24.1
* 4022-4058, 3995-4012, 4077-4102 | 1.2 Angstrom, 25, 25.2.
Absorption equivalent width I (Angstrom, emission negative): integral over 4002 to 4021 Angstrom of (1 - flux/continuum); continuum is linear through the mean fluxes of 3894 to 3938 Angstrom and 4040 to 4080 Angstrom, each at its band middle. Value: -4.91 Angstrom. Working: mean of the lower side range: 13.8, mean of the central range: 25.8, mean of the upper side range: 23.9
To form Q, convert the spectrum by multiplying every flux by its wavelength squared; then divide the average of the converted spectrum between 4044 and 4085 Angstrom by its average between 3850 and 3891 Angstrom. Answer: 2.25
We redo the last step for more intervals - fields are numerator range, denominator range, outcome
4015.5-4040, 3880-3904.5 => 1.83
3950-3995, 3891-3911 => 1.07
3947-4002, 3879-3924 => 1.22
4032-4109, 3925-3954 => 2.17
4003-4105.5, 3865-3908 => 1.92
